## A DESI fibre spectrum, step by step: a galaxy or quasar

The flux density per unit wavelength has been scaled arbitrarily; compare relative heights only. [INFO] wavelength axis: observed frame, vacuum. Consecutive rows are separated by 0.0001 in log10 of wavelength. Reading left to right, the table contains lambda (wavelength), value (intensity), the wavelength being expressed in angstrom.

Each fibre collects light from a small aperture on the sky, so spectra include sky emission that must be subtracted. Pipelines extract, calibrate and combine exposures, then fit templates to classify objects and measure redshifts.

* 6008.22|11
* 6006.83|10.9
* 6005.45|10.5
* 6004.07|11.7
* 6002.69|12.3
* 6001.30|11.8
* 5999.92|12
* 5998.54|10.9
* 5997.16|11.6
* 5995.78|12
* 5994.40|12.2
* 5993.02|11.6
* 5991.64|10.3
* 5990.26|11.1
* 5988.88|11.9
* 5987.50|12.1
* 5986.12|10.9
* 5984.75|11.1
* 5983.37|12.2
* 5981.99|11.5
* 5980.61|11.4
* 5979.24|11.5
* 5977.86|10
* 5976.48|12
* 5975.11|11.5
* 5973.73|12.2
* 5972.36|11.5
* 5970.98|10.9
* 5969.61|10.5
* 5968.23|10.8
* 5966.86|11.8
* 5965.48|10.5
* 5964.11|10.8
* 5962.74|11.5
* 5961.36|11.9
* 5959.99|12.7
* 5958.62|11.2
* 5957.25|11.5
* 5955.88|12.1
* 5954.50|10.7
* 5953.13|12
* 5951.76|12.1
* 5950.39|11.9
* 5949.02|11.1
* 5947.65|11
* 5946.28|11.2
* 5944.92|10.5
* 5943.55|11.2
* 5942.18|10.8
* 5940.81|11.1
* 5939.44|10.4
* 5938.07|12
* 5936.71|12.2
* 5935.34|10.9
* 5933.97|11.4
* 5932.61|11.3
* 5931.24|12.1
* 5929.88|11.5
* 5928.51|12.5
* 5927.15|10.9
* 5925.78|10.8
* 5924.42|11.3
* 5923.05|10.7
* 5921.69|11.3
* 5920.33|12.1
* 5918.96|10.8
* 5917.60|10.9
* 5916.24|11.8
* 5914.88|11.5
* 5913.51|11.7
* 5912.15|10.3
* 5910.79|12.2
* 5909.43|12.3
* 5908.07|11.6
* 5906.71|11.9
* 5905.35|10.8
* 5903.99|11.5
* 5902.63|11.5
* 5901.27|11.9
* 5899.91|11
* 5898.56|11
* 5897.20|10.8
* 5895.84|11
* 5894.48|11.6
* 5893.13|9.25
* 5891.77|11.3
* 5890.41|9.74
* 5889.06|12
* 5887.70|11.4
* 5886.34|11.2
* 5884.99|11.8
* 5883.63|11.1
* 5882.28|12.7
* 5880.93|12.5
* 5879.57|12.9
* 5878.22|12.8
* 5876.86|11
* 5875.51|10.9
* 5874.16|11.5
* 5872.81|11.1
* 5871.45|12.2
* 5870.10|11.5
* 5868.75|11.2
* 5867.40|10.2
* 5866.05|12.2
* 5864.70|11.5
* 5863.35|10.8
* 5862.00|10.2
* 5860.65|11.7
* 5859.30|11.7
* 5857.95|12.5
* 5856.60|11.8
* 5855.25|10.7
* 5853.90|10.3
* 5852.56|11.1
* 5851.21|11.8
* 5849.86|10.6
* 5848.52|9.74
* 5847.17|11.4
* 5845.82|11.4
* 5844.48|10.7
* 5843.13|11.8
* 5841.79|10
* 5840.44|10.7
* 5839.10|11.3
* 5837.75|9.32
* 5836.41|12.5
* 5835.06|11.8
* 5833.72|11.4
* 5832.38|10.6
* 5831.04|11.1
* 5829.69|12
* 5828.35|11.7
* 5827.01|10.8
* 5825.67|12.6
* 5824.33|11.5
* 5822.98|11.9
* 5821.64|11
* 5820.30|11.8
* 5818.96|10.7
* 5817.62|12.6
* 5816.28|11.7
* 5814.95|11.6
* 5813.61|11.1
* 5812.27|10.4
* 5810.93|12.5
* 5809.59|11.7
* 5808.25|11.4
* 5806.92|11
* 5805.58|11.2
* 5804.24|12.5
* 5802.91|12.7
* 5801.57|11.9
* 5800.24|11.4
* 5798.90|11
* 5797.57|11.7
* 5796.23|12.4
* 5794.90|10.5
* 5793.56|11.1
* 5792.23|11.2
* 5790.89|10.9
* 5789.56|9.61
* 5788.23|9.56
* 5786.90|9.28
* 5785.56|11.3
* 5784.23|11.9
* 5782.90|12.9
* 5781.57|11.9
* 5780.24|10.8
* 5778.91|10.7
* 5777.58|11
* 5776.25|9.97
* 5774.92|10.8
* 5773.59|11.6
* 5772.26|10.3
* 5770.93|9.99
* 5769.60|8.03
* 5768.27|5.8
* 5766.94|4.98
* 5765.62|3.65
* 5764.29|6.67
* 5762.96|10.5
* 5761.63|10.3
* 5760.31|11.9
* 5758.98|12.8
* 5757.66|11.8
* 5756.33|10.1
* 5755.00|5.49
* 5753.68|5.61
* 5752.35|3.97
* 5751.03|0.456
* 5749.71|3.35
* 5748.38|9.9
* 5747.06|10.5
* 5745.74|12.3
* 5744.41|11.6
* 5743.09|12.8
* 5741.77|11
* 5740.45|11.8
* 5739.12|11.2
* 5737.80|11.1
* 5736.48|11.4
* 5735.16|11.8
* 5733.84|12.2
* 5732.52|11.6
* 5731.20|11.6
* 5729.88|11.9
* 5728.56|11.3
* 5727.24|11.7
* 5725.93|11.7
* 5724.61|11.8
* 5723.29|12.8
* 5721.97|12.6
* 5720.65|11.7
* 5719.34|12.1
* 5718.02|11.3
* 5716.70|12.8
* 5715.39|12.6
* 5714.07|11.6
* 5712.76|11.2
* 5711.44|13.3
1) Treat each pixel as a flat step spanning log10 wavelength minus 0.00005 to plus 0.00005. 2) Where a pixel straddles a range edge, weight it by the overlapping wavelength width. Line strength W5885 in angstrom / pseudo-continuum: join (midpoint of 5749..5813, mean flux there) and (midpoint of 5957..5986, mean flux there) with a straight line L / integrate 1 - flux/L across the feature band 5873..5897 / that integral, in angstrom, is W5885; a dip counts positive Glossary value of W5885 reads -1.7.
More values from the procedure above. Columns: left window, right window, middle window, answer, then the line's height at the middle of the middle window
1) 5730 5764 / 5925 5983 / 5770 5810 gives -3.6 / 10.2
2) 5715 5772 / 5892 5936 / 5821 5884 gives -3.0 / 10.8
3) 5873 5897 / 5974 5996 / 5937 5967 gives 0.2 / 11.4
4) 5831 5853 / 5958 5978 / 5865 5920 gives -1.3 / 11.2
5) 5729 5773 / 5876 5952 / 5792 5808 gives -2.6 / 9.97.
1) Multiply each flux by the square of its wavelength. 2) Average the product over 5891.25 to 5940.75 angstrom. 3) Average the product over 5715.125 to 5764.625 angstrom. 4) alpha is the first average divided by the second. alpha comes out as 1.1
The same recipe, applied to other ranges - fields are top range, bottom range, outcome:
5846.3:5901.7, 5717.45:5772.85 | 1.20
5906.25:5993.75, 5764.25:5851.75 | 1.10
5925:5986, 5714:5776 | 1.21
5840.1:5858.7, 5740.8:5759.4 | 1.32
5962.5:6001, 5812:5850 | 1.06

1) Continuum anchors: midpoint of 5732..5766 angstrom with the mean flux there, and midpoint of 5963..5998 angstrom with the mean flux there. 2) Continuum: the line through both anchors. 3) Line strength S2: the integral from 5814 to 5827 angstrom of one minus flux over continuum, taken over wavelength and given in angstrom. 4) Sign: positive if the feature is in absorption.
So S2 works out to -2.05 angstrom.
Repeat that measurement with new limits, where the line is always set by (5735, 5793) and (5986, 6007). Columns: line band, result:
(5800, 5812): -2.2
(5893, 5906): -0.5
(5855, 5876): -1.8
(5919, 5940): -0.8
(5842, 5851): -0.6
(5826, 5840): -1.5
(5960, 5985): -0.1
